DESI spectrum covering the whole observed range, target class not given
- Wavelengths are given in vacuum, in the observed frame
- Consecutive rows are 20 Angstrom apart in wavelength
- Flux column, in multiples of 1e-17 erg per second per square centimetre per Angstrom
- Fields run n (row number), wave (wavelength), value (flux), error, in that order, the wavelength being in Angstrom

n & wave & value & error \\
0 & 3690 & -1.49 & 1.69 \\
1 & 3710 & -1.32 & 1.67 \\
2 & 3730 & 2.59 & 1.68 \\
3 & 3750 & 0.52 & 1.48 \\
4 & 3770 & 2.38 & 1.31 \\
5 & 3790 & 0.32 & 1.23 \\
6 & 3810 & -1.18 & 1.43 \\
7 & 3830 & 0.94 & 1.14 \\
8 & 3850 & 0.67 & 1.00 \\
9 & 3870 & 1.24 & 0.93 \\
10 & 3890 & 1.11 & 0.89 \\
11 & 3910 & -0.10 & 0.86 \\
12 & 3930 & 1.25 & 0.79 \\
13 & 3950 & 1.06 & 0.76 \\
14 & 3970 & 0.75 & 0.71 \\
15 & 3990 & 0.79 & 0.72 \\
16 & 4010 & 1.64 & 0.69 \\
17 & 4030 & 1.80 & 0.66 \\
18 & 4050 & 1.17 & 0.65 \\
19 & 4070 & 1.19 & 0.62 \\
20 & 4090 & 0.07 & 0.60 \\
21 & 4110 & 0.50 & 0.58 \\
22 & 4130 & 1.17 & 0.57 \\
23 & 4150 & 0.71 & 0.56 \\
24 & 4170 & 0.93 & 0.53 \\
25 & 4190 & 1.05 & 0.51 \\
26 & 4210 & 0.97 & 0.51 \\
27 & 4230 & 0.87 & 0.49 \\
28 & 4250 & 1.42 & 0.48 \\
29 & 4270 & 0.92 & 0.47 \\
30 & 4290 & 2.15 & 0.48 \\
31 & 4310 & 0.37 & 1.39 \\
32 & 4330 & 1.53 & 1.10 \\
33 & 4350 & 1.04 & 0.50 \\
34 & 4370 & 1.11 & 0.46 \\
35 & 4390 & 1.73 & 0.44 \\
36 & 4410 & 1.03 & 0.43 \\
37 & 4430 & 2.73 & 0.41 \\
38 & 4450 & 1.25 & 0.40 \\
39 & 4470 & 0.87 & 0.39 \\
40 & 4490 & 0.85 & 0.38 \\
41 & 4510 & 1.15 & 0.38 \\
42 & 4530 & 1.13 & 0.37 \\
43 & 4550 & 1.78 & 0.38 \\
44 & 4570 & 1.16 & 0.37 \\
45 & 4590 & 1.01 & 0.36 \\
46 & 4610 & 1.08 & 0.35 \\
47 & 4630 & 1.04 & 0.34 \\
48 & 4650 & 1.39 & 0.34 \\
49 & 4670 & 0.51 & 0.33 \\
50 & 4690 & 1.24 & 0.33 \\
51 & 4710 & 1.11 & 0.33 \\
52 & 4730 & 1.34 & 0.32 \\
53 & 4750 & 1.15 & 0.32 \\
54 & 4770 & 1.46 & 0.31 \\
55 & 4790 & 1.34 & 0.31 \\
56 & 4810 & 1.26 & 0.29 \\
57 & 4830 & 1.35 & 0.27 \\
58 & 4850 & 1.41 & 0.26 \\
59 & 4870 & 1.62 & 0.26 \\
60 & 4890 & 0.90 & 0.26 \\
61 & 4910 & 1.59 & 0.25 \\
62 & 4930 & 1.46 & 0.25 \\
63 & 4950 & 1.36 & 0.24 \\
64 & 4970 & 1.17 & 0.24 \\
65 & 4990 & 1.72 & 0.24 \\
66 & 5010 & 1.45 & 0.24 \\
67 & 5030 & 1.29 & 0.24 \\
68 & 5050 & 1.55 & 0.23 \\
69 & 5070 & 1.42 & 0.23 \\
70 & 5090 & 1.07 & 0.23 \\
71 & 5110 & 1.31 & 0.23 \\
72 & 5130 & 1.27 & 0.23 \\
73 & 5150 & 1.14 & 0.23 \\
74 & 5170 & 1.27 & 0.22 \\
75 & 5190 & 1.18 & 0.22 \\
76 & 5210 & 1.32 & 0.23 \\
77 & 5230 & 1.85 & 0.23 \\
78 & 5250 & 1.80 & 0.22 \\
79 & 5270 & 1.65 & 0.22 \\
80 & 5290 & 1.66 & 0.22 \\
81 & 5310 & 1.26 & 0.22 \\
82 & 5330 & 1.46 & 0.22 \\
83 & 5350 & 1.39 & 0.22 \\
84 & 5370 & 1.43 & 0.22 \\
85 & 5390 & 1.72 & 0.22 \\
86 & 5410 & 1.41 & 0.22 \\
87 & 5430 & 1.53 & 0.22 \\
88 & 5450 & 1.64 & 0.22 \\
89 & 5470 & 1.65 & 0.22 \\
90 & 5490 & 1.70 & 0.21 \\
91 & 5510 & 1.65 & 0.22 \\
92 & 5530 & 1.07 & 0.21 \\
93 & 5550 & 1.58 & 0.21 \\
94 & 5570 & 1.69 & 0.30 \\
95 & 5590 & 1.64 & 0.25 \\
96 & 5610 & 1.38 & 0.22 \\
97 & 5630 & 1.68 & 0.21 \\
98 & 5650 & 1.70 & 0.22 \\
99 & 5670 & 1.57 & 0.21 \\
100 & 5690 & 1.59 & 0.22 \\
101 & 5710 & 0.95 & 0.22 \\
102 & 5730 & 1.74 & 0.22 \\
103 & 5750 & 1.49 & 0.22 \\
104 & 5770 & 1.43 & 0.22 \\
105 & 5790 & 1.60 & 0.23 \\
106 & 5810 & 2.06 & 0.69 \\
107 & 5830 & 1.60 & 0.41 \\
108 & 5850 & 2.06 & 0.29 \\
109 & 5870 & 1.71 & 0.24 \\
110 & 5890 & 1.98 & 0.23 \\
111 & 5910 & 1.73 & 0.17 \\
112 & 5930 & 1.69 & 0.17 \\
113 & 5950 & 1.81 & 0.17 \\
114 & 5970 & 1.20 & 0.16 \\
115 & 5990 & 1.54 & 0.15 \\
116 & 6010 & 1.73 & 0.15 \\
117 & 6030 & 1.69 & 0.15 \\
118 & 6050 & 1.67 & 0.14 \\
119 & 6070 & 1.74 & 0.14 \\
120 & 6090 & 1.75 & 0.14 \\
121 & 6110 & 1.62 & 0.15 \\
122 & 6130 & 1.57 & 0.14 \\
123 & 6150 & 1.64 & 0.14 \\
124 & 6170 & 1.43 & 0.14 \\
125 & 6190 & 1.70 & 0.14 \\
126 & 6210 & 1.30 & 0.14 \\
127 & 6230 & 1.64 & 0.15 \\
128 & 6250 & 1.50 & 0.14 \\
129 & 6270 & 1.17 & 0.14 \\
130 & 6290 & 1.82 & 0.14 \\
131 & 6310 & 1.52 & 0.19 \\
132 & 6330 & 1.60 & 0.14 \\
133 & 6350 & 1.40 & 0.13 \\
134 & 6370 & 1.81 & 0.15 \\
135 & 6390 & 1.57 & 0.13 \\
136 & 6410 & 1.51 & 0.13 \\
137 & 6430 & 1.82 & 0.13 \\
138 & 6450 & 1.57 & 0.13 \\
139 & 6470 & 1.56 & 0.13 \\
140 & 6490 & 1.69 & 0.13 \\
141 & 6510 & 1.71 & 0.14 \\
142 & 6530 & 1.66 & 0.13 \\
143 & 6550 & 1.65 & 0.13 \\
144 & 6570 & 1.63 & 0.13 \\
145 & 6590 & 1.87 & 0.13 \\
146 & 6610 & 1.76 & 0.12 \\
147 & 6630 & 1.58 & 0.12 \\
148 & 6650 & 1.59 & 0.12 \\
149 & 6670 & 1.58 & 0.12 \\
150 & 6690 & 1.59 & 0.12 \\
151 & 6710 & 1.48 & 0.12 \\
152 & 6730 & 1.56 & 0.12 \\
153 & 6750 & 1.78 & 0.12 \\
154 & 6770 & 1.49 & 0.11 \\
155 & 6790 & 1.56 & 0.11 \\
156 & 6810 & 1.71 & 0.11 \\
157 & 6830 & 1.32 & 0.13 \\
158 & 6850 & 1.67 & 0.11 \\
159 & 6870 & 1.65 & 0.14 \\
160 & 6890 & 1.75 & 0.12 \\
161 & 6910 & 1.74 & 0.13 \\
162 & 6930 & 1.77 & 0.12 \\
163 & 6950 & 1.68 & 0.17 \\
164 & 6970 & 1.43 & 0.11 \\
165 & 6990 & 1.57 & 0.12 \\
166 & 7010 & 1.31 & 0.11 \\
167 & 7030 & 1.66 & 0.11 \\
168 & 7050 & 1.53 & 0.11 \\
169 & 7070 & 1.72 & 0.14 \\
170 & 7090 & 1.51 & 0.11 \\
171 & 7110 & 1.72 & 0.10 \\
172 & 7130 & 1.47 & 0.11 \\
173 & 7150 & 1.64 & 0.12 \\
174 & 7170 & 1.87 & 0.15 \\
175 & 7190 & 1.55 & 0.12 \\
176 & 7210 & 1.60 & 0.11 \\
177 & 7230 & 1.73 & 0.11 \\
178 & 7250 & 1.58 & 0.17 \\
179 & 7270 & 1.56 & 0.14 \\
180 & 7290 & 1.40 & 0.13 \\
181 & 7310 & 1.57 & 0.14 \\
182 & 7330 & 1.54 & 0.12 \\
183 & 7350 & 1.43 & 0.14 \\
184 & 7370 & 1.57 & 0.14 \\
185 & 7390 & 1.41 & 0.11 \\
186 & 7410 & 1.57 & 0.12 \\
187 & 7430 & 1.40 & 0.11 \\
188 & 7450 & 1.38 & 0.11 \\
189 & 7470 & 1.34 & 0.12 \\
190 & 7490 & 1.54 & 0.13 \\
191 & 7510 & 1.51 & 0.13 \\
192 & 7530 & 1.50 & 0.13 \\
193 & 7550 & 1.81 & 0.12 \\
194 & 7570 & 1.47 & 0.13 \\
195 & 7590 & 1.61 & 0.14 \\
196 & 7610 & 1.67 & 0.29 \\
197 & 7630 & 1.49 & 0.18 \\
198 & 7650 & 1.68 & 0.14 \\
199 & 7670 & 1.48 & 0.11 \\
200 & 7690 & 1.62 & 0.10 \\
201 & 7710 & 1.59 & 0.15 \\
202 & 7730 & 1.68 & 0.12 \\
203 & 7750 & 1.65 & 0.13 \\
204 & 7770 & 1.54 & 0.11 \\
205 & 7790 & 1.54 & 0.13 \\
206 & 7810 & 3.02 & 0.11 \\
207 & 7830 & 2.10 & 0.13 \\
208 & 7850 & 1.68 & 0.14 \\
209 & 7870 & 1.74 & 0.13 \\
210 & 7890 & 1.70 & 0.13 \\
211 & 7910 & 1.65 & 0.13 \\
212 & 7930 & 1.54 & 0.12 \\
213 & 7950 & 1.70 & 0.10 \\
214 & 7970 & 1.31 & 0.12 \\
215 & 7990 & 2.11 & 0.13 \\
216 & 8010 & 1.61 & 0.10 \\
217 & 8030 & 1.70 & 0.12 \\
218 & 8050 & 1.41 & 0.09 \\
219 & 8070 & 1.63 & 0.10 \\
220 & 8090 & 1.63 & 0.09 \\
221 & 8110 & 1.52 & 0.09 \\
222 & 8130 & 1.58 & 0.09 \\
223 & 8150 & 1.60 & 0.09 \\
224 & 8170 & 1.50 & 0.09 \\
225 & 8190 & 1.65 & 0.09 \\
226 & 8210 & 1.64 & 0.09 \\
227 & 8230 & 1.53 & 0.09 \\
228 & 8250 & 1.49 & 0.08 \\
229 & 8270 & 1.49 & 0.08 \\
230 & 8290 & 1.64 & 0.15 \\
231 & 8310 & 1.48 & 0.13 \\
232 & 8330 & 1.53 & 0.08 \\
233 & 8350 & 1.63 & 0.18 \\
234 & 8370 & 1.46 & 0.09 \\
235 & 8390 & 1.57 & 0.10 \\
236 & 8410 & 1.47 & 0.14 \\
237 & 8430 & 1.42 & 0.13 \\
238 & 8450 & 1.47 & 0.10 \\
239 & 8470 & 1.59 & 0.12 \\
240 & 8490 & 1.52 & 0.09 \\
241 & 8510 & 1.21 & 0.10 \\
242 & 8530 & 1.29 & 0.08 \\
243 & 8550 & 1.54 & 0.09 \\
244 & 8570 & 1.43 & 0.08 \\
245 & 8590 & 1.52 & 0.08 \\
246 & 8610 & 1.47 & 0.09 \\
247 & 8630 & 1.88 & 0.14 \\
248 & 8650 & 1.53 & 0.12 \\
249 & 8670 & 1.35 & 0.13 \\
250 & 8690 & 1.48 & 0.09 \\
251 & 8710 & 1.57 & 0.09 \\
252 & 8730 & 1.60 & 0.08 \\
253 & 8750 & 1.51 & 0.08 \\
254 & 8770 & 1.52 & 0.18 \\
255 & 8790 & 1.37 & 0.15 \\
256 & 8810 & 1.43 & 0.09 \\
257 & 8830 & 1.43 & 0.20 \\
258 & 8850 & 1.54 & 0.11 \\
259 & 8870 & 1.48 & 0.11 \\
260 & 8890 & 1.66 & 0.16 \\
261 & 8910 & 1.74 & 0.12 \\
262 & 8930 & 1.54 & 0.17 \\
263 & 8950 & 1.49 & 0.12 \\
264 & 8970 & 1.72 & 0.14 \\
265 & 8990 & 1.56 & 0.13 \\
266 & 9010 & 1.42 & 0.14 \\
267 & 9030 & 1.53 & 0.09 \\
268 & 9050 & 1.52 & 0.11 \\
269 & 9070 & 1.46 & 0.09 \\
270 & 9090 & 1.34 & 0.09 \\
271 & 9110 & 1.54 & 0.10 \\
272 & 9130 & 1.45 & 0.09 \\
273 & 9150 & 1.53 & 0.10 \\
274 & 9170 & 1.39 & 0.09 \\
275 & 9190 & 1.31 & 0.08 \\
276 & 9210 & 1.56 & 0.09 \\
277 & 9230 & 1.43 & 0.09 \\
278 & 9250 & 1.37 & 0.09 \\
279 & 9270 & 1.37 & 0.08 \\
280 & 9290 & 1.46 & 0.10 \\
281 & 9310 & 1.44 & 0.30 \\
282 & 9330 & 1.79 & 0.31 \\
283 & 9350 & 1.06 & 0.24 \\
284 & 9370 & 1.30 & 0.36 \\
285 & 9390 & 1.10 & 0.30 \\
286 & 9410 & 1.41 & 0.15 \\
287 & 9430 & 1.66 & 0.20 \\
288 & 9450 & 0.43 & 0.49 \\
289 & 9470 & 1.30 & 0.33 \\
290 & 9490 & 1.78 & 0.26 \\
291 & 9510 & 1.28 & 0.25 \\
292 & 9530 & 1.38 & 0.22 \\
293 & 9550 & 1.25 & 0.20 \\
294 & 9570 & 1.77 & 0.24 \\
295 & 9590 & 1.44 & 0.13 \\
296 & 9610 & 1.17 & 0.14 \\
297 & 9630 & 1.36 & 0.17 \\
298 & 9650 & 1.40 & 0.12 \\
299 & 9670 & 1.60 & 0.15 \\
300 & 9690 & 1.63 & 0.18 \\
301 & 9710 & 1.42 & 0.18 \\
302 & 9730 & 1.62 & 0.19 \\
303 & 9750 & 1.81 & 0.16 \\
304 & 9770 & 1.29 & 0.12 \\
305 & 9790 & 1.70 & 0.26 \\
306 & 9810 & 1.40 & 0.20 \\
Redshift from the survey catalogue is 0.189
